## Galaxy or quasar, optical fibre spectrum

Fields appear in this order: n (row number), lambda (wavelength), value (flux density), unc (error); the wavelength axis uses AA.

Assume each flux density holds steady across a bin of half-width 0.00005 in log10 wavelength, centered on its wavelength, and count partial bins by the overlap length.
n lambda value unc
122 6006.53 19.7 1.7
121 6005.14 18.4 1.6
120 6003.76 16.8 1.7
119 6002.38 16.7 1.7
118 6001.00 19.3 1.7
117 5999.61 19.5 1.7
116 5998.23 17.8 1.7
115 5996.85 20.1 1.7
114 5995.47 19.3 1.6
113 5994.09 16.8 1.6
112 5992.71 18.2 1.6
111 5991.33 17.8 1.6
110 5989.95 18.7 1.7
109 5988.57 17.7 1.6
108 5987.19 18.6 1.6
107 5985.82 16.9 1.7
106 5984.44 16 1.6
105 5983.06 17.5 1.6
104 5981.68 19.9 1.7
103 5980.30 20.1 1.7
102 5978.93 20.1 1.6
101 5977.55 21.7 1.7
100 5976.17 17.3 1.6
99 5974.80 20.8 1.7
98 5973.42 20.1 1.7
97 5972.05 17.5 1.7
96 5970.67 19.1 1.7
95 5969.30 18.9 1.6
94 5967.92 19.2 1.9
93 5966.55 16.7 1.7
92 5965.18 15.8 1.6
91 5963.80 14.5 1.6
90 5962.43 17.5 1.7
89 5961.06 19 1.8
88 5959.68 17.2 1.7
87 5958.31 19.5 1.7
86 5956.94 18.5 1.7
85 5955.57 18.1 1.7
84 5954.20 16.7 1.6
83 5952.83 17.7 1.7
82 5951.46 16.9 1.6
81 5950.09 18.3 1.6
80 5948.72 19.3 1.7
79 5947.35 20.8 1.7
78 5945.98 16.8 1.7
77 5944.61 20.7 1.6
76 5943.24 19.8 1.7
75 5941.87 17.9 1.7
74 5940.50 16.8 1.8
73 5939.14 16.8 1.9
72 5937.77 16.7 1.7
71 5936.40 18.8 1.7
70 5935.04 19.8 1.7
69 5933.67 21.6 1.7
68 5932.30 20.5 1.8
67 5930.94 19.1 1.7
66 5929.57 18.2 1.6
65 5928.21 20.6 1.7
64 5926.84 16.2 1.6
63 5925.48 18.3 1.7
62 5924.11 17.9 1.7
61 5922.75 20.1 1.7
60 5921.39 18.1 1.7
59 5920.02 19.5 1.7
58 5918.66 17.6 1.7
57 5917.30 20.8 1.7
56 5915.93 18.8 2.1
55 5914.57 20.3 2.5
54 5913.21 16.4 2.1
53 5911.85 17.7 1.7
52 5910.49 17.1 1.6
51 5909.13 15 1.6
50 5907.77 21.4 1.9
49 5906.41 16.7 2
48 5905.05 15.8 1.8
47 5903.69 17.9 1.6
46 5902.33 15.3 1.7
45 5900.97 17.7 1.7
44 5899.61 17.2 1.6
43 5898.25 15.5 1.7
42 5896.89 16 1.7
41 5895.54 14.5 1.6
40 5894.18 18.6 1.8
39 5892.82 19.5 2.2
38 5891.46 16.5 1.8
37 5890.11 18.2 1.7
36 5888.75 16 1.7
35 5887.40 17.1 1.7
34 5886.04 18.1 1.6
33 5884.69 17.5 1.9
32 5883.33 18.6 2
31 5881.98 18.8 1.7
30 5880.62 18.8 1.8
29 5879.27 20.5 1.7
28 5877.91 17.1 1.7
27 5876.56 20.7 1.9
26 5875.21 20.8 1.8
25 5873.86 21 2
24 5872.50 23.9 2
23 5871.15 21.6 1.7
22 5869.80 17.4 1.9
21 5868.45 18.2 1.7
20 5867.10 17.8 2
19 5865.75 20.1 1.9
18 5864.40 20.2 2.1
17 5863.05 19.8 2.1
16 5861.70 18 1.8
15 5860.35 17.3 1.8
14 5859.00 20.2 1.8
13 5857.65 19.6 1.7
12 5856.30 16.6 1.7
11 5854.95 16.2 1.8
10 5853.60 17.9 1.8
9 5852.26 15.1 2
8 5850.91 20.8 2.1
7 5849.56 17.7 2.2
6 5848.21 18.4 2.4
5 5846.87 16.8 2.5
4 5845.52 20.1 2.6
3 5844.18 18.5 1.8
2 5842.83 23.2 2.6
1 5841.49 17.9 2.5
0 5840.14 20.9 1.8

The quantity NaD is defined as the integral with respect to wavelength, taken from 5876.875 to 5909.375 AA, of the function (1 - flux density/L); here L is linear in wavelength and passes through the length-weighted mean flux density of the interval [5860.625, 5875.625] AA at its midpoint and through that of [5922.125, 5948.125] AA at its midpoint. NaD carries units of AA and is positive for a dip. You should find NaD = 3.2 AA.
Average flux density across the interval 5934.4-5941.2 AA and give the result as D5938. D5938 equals 17.8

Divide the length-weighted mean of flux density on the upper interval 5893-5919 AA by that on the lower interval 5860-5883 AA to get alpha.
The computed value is 0.89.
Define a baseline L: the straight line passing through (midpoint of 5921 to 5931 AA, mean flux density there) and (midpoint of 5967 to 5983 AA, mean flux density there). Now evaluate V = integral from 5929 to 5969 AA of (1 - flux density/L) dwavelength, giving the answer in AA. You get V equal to 1.4 AA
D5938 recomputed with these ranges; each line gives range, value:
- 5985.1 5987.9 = 17.8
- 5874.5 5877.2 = 20.8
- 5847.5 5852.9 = 18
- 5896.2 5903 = 16.3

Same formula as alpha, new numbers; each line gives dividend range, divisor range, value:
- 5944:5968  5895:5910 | 1.08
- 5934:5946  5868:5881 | 0.92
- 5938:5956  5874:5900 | 1.01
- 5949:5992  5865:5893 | 0.96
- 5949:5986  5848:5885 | 0.96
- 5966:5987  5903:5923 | 1.03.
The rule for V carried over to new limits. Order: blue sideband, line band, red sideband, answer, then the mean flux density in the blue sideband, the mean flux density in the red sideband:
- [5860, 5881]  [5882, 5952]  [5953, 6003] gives 3.56 AA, 19.6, 18.3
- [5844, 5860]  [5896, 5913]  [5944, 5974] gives 1.15 AA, 18.1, 18.1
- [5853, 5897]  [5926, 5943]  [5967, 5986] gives 0.18 AA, 18.6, 19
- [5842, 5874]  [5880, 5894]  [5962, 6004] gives 0.66 AA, 19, 18.3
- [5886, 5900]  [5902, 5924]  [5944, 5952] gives -0.53 AA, 17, 18.8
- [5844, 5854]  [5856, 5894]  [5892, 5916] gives -2.58 AA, 18.2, 17.3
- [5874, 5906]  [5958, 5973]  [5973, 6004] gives 0.56 AA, 17.7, 18.6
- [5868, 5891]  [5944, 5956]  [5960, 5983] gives 0.22 AA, 19.1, 18.6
